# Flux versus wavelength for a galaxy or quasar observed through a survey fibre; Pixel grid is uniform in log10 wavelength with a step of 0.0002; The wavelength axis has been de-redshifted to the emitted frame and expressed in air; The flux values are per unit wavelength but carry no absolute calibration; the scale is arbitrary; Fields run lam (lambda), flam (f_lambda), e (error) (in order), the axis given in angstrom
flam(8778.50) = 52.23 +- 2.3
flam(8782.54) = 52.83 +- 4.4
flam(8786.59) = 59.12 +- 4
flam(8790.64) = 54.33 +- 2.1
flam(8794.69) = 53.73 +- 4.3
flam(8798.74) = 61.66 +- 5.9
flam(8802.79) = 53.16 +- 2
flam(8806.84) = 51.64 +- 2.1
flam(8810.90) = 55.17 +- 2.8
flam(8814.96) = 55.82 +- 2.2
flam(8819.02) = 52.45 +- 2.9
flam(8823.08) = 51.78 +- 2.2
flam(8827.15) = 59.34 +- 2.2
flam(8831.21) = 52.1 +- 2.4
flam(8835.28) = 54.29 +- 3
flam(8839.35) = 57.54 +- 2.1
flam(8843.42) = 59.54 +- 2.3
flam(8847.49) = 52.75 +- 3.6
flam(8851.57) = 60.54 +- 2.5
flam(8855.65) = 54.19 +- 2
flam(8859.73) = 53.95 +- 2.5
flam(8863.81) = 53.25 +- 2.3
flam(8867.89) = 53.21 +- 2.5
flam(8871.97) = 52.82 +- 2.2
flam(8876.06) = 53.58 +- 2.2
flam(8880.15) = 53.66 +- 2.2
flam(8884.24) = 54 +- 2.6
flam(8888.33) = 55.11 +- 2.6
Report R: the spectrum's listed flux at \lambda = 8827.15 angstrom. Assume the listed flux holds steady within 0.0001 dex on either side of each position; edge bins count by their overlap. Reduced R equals 59.34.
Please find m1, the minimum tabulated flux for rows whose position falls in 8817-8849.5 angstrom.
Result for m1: 51.78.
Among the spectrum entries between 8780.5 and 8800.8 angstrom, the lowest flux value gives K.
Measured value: 52.83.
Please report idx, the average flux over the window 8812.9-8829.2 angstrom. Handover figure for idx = 54.8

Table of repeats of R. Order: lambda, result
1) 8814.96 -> 55.82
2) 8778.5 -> 52.23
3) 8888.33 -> 55.11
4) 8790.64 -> 54.33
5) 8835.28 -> 54.29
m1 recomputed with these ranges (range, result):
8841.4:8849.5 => 52.75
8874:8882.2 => 53.58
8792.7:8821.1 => 51.64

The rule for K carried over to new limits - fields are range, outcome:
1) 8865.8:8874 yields 52.82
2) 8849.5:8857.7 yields 54.19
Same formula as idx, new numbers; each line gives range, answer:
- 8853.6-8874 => 53.5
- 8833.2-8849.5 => 56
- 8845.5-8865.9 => 54.9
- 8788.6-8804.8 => 55.7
